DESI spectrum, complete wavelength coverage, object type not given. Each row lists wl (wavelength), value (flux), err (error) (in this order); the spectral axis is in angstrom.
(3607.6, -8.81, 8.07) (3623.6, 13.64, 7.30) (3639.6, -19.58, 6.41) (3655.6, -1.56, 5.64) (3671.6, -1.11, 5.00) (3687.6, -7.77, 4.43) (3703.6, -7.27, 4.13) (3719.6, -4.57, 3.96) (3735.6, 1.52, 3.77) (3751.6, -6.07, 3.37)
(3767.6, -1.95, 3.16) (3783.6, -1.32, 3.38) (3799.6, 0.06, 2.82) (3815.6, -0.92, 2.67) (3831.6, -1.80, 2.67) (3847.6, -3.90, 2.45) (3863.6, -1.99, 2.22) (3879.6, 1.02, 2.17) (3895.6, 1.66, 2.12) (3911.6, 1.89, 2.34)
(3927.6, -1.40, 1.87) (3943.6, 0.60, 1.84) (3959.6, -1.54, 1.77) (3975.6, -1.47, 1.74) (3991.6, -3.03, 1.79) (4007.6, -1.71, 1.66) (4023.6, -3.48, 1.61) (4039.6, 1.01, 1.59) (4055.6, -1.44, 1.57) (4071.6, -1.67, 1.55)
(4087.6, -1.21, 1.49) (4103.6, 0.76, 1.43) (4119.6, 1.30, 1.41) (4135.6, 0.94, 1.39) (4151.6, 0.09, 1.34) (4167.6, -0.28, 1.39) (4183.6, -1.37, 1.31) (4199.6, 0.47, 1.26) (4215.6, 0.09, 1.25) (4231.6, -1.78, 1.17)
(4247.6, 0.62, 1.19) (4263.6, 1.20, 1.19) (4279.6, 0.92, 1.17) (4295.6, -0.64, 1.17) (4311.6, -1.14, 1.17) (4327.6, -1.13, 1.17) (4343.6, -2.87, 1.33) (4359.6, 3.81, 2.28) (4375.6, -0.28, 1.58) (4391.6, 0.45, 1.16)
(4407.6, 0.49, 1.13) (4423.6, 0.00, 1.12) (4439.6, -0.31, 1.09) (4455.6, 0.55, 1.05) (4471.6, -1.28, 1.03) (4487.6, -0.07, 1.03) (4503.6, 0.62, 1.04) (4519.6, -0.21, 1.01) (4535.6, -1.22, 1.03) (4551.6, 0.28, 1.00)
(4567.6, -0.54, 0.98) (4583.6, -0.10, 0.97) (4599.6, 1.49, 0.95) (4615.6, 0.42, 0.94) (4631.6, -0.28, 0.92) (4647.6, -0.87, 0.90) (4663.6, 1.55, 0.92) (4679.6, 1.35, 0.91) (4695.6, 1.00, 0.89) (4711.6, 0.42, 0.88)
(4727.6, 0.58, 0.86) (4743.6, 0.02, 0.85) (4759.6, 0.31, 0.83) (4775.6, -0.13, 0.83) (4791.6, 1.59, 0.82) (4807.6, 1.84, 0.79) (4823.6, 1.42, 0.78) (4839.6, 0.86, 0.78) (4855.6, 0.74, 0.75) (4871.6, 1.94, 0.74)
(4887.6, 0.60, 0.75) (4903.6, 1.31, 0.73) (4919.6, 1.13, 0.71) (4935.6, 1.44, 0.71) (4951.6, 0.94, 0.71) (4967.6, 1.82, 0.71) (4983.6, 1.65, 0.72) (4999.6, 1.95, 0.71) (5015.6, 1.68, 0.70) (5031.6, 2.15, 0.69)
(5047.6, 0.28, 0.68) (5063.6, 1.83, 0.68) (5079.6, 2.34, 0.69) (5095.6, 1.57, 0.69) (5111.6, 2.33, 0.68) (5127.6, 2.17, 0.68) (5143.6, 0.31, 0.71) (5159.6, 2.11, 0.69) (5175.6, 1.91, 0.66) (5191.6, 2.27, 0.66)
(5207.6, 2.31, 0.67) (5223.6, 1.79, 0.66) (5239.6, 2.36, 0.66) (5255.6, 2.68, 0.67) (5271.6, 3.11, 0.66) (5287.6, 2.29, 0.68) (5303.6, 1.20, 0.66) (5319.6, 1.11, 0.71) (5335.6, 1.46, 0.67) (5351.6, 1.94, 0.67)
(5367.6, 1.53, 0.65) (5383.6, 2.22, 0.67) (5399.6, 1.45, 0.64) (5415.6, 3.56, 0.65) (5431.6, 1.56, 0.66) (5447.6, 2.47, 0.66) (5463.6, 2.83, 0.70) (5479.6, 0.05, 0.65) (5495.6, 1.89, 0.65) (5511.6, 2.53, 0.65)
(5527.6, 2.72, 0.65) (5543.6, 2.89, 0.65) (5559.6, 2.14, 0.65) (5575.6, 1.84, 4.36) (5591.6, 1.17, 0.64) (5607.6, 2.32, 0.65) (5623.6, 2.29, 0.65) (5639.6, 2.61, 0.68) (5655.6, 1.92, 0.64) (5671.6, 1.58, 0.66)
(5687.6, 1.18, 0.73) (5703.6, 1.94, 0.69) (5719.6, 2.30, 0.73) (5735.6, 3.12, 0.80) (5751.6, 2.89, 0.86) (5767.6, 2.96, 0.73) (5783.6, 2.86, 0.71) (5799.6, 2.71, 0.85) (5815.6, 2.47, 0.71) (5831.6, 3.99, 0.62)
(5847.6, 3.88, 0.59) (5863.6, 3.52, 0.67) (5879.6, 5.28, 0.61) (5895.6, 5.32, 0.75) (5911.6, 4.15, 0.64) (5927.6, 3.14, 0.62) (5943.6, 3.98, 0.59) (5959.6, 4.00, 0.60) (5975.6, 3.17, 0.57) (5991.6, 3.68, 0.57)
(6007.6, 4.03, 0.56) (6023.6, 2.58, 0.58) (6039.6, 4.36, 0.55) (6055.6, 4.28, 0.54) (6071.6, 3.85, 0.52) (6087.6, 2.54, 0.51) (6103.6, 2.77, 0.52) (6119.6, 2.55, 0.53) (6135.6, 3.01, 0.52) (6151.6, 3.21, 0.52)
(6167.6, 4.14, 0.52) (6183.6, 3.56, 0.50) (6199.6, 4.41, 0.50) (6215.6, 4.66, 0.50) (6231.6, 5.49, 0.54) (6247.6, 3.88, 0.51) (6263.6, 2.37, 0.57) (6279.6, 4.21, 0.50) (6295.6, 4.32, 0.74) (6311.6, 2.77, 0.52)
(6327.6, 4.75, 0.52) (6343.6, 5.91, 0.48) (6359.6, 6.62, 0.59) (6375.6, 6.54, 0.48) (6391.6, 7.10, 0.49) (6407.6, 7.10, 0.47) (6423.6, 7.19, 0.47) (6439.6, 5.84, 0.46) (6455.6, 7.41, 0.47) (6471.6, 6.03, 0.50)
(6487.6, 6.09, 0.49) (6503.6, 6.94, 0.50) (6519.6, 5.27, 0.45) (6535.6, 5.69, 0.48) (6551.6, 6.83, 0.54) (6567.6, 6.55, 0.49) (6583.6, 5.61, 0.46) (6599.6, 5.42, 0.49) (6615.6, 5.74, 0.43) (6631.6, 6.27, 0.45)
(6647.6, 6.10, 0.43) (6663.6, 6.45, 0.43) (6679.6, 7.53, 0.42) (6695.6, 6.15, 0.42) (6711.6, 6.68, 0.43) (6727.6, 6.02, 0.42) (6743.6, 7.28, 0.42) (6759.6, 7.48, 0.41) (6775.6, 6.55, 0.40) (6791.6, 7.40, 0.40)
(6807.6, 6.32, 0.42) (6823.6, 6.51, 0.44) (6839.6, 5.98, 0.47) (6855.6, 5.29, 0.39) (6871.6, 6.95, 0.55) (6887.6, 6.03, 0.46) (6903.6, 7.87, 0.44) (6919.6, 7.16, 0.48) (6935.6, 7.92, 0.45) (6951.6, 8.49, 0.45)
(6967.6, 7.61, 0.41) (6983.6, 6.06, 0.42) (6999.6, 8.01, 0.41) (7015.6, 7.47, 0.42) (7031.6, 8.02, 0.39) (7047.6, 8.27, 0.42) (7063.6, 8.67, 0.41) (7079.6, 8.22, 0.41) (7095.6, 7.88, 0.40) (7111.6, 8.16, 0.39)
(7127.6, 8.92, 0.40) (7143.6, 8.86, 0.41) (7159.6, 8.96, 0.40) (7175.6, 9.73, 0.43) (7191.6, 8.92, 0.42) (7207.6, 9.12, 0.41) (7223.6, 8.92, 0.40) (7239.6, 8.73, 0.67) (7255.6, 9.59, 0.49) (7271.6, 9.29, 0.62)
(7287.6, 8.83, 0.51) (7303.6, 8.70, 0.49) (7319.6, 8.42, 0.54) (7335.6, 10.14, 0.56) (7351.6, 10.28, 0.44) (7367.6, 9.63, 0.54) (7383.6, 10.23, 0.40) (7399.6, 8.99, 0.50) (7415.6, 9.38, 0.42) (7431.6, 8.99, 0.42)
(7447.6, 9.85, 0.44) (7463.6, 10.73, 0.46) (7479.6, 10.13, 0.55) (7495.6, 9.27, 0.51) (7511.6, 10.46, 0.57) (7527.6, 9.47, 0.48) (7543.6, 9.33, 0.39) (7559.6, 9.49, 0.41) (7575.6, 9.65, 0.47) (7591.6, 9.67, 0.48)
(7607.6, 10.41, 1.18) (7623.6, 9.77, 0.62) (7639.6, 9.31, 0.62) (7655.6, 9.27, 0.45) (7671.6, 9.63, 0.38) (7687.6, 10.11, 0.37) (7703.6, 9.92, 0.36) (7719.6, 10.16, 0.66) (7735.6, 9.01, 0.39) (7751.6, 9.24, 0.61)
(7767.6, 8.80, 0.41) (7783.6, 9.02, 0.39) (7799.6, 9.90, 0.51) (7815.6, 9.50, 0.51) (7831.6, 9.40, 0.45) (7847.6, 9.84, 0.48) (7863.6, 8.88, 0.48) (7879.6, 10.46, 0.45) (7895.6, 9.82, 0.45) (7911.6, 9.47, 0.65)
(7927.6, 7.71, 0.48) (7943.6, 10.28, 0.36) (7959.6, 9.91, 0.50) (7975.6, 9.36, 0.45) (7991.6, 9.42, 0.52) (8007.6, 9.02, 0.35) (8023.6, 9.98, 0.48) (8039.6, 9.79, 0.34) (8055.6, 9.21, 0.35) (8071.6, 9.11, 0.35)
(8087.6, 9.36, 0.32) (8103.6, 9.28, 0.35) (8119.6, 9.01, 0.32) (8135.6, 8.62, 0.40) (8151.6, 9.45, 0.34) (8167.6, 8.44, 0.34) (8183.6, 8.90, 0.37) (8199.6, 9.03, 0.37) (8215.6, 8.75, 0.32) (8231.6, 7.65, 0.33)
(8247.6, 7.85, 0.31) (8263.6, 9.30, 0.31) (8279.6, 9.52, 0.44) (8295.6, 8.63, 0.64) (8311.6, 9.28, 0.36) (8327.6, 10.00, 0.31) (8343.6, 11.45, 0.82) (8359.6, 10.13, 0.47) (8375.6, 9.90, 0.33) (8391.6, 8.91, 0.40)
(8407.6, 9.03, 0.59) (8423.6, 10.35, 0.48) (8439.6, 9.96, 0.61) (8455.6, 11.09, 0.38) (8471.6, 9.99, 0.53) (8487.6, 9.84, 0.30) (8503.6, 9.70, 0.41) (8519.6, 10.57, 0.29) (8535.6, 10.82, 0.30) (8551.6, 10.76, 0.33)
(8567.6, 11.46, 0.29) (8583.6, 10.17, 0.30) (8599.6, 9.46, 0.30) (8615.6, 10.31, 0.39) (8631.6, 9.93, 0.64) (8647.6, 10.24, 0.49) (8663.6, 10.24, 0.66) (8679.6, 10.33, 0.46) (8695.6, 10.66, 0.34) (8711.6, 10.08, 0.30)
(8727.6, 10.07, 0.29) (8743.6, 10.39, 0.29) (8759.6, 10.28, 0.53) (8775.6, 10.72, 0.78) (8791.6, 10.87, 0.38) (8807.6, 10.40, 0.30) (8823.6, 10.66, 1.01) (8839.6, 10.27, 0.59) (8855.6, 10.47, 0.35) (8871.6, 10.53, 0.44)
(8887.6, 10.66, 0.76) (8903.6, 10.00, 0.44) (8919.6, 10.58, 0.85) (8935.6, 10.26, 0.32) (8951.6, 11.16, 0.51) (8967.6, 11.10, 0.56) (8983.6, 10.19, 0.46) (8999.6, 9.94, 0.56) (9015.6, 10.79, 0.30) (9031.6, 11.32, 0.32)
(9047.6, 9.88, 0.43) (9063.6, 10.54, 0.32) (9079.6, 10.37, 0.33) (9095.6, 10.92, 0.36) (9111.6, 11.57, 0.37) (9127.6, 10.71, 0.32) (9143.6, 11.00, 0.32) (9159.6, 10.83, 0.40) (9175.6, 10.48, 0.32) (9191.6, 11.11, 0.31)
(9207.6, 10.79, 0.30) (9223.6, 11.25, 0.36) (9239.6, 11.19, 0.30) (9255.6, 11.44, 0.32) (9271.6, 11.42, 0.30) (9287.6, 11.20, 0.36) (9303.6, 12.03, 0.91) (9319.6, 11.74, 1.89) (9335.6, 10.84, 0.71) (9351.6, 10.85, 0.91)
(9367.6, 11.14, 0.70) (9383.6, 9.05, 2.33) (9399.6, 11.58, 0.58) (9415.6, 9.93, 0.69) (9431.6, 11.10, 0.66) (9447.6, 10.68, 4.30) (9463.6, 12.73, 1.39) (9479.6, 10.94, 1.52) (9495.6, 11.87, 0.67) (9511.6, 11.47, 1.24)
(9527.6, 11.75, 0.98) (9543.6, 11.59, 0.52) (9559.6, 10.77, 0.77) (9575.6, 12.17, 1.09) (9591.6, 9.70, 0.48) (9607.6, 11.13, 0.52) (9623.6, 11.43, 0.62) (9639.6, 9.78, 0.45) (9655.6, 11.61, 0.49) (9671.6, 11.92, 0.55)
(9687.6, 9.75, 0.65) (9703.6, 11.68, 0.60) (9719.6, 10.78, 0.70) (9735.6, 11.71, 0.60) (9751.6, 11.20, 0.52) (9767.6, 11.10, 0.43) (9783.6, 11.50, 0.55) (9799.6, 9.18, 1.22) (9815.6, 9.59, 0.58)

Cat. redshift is 0.59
